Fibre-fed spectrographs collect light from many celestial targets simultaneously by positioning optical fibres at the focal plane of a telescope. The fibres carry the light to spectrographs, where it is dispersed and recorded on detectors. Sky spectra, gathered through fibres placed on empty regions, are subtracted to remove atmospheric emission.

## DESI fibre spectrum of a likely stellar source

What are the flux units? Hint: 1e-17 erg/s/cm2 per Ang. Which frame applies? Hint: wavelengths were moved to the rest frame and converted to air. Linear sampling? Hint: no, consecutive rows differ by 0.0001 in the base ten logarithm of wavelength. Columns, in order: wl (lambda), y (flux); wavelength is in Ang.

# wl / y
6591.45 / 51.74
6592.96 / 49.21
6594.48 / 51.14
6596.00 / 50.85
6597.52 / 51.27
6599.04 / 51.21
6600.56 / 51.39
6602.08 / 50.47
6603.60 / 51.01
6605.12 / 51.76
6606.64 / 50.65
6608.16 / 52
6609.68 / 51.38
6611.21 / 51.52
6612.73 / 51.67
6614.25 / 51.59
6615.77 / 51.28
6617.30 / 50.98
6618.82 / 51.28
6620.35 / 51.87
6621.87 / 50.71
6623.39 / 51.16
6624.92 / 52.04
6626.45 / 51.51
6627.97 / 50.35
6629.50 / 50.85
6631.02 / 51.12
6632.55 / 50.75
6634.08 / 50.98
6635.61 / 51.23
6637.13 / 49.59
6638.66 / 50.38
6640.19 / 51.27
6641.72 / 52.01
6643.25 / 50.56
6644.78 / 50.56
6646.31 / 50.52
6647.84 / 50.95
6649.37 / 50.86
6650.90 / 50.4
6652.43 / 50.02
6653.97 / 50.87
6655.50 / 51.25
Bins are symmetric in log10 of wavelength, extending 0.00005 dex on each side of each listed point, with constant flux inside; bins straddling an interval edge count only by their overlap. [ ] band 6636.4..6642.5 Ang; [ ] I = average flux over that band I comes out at 50.8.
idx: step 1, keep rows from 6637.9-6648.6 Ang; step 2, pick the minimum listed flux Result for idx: 50.38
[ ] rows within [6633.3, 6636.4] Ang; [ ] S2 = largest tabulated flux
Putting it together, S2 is 51.23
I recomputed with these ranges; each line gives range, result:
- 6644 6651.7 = 50.7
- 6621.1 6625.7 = 51.3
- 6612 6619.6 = 51.3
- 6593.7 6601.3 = 51.1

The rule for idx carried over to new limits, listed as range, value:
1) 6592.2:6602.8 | 49.21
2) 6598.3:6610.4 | 50.47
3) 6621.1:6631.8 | 50.35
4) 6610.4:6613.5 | 51.52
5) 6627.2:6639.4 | 49.59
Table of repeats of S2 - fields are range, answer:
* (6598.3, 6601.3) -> 51.39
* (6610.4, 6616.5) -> 51.67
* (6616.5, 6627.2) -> 52.04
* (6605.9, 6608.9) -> 52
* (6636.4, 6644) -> 52.01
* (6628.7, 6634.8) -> 51.12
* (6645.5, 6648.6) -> 50.95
